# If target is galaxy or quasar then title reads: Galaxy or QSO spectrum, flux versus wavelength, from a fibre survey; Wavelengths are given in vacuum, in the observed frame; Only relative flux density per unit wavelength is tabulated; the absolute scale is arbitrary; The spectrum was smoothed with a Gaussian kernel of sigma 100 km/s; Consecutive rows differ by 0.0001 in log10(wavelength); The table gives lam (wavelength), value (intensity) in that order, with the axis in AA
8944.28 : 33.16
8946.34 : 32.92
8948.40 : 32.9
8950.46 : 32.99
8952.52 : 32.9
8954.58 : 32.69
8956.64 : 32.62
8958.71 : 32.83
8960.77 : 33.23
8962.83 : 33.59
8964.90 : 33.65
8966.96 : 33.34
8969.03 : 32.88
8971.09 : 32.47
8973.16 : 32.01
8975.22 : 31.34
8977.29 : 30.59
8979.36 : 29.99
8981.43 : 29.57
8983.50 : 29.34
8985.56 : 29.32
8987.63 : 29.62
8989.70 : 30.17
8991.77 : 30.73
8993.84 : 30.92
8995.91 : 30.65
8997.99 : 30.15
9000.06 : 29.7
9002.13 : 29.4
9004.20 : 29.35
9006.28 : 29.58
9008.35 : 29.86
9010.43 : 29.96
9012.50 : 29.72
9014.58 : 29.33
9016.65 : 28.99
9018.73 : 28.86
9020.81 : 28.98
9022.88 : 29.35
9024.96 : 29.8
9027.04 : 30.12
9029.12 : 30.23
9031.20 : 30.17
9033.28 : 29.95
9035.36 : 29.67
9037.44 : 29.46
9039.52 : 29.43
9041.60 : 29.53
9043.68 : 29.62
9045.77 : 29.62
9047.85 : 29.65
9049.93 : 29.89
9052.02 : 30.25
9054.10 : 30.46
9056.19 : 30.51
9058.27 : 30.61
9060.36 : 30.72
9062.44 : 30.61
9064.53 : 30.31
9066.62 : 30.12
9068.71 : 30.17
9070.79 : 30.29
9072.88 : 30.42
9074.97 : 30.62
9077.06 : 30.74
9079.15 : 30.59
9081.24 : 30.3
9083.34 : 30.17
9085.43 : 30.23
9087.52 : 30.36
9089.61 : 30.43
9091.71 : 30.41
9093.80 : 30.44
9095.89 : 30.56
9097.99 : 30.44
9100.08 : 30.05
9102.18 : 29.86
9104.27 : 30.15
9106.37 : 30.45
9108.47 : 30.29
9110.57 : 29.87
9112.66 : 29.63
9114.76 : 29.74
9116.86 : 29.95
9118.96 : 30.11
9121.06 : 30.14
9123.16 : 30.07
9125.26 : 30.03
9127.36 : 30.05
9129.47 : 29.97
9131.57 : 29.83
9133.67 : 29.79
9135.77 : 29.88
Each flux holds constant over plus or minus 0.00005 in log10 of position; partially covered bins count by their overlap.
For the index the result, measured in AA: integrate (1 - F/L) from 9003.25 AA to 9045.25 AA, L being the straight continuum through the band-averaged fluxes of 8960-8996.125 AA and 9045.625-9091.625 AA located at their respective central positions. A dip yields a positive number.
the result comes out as 1.7 AA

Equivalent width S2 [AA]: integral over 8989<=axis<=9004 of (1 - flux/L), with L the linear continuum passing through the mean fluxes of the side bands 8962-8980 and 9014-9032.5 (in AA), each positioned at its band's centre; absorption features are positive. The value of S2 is 0.4 AA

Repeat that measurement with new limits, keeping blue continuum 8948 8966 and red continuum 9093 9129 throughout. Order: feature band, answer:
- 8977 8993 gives 1.3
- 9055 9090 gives 0.5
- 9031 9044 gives 0.8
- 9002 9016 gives 1.1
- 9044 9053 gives 0.4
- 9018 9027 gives 0.7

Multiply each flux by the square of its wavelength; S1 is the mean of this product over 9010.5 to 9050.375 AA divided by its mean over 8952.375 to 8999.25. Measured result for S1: 1.0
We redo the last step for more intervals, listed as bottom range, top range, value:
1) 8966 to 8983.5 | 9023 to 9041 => 0.96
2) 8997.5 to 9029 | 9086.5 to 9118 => 1.04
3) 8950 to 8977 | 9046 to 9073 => 0.94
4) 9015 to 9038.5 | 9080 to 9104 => 1.04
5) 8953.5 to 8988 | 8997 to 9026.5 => 0.94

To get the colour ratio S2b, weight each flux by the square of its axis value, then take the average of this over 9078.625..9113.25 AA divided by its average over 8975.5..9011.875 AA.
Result 1.0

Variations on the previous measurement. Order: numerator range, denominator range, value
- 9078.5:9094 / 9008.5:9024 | 1.05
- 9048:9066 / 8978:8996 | 1.03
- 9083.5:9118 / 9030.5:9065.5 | 1.02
